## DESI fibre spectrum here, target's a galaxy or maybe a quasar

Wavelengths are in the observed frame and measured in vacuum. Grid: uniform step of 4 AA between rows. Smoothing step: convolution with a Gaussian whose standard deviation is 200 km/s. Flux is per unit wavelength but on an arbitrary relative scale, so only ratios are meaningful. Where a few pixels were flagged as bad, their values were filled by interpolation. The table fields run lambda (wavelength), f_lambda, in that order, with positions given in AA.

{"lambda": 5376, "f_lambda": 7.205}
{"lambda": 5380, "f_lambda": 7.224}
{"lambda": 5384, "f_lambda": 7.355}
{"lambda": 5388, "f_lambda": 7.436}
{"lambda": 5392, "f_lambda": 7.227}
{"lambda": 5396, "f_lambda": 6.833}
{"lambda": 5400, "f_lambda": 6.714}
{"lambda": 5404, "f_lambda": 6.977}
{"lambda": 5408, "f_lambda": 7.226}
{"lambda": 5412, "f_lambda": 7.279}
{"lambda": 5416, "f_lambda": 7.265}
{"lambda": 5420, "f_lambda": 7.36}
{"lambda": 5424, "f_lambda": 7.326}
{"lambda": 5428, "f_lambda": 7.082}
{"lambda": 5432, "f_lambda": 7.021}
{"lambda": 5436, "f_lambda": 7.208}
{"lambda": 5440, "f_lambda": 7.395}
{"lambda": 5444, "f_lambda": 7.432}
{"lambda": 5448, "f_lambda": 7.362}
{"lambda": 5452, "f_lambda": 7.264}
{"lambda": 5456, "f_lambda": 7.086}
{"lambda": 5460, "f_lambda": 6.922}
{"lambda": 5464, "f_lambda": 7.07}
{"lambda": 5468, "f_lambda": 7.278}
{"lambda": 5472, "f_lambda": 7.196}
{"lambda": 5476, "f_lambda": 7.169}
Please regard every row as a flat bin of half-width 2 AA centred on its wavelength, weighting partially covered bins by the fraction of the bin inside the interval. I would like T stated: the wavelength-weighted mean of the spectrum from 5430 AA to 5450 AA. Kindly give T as 7.28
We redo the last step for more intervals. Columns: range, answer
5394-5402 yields 6.77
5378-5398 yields 7.22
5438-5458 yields 7.31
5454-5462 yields 7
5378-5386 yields 7.29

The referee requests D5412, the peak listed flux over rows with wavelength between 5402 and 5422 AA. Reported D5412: 7.36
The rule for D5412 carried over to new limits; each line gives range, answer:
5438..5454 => 7.432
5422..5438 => 7.326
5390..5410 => 7.227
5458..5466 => 7.07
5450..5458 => 7.264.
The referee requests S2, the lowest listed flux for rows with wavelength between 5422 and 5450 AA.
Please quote 7.021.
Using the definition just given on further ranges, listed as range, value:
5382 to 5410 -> 6.714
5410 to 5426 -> 7.265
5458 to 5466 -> 6.922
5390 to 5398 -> 6.833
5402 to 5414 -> 6.977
